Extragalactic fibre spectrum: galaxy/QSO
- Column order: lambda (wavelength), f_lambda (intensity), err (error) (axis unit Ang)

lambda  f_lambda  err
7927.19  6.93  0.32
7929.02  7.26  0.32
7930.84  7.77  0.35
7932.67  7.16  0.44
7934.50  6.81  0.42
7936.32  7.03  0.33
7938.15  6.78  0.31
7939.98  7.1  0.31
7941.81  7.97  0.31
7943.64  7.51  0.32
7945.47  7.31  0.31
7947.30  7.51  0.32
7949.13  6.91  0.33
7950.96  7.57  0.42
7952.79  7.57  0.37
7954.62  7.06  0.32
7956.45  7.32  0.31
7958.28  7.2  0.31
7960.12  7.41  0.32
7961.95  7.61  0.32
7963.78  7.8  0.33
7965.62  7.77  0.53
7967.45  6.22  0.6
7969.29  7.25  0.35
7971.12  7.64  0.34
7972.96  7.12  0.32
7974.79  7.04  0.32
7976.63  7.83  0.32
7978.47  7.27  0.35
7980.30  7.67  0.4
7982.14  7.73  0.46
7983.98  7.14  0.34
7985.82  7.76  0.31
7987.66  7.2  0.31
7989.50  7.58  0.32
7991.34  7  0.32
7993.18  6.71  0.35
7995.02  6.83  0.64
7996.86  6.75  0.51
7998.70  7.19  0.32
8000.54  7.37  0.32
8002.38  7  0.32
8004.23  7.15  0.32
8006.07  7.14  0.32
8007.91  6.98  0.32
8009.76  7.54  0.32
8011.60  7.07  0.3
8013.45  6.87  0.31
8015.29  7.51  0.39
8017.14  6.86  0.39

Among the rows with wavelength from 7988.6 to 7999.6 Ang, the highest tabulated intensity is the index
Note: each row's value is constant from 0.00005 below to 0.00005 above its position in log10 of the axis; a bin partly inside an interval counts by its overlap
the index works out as 7.58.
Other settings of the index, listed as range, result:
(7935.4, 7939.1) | 7.03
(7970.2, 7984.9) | 7.83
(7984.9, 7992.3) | 7.76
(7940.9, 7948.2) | 7.97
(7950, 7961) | 7.57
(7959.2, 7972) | 7.8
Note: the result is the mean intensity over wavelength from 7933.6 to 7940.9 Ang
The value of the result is 6.93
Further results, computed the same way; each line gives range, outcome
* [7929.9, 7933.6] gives 7.46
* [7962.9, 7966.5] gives 7.77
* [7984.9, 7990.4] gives 7.51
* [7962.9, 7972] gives 7.33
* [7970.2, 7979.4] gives 7.39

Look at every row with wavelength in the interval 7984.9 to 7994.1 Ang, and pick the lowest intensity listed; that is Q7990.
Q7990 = 6.71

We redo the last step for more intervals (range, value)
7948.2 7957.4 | 6.91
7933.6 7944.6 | 6.78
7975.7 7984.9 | 7.14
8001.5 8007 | 7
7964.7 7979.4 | 6.22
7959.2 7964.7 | 7.41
